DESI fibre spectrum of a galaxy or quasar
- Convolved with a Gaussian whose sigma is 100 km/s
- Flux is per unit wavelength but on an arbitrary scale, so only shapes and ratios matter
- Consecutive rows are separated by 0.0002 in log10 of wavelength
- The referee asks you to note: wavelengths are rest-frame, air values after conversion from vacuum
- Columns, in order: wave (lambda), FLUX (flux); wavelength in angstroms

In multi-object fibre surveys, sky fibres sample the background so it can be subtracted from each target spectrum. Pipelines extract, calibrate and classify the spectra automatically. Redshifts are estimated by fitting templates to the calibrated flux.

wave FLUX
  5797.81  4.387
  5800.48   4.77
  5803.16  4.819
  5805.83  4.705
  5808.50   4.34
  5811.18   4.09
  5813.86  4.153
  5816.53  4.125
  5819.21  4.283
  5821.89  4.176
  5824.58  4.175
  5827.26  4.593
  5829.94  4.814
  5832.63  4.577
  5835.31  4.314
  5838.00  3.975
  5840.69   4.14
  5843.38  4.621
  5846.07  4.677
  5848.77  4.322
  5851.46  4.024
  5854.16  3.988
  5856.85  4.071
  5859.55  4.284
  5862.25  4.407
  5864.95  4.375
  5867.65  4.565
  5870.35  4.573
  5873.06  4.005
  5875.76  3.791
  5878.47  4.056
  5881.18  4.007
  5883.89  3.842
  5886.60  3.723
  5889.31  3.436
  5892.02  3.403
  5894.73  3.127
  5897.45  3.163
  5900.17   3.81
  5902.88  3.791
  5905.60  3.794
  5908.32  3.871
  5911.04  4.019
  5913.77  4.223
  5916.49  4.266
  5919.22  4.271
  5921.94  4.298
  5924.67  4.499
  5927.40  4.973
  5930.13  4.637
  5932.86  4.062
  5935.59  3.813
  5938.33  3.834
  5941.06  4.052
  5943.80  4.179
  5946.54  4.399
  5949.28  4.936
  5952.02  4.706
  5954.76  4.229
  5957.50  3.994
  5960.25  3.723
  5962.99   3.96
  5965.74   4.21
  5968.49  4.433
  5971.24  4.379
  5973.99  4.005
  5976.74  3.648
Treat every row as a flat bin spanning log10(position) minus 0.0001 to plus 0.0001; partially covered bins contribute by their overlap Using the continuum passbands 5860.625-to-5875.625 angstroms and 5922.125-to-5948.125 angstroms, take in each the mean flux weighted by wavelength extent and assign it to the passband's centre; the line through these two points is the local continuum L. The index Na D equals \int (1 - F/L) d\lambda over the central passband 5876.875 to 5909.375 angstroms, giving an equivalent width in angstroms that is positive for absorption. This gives 4.9 angstroms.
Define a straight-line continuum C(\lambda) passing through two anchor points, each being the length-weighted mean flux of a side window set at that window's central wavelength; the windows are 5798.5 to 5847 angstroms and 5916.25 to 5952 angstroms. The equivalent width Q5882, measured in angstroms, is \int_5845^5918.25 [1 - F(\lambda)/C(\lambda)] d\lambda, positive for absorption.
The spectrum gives 6.5 angstroms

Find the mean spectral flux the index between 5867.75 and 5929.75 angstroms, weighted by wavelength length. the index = 3.98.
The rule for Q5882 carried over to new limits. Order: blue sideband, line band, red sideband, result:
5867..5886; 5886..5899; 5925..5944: 2.4 angstroms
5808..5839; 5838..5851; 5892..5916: -0.7 angstroms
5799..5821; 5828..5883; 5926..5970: 1.0 angstroms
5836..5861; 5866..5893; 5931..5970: 1.7 angstroms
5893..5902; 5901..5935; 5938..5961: -4.3 angstroms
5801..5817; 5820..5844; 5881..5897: -1.2 angstroms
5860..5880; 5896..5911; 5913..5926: 2.0 angstroms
